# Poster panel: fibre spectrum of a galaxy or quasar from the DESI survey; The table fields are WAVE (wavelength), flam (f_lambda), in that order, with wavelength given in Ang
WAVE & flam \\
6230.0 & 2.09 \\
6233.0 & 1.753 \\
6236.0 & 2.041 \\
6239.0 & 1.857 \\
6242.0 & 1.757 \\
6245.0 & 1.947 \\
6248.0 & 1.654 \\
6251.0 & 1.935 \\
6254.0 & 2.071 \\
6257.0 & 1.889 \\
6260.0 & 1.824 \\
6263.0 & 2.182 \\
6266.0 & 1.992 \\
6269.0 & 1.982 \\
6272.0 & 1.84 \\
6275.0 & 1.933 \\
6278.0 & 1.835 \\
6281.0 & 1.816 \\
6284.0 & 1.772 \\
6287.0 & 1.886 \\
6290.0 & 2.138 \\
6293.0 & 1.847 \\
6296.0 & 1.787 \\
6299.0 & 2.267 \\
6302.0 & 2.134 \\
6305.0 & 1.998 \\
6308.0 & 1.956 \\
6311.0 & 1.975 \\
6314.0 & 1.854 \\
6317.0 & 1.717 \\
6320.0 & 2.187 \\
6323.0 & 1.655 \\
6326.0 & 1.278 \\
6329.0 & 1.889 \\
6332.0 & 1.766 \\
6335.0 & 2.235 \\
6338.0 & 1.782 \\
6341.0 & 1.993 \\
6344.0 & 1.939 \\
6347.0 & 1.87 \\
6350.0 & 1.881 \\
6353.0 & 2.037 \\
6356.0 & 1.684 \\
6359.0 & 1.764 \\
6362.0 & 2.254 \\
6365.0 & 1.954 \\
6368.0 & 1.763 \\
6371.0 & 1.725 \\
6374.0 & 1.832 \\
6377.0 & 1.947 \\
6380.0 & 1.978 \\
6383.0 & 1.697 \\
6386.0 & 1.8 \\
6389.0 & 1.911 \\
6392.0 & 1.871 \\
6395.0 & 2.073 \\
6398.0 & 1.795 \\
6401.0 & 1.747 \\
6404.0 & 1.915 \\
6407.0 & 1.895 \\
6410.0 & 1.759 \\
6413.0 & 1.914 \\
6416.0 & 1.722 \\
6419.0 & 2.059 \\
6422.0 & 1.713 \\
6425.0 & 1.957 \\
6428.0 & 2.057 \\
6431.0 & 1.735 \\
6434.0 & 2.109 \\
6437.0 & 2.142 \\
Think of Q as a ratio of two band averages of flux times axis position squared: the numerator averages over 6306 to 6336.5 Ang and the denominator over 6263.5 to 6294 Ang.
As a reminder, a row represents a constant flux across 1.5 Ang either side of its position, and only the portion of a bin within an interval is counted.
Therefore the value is 1.0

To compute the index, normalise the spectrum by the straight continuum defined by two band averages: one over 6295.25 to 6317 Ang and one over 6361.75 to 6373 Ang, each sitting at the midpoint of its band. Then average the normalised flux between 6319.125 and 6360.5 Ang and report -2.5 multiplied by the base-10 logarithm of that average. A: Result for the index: 0.05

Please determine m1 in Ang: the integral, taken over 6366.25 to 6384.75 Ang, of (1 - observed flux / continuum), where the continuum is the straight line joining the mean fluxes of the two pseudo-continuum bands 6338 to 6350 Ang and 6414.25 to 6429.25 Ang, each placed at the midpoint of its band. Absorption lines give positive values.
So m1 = 0.8 Ang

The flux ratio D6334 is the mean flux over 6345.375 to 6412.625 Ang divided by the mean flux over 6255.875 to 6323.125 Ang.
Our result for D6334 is 0.97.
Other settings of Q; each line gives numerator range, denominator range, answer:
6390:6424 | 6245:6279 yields 1.01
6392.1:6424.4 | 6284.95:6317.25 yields 0.98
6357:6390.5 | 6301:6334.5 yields 1.02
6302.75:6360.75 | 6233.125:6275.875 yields 1.00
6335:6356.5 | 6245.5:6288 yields 1.03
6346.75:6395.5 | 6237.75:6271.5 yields 1.02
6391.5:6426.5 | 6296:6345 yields 1.01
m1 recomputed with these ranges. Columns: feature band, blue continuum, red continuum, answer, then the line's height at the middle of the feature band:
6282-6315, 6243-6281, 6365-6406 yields -1.1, 1.9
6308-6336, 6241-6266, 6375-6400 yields 0.9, 1.9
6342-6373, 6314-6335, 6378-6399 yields -0.9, 1.84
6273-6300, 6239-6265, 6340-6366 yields 0.0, 1.91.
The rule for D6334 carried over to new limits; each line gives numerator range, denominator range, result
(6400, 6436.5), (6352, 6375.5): 1.01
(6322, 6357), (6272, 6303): 0.95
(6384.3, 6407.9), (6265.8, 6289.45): 0.99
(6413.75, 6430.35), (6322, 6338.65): 1.07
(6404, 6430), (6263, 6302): 0.97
